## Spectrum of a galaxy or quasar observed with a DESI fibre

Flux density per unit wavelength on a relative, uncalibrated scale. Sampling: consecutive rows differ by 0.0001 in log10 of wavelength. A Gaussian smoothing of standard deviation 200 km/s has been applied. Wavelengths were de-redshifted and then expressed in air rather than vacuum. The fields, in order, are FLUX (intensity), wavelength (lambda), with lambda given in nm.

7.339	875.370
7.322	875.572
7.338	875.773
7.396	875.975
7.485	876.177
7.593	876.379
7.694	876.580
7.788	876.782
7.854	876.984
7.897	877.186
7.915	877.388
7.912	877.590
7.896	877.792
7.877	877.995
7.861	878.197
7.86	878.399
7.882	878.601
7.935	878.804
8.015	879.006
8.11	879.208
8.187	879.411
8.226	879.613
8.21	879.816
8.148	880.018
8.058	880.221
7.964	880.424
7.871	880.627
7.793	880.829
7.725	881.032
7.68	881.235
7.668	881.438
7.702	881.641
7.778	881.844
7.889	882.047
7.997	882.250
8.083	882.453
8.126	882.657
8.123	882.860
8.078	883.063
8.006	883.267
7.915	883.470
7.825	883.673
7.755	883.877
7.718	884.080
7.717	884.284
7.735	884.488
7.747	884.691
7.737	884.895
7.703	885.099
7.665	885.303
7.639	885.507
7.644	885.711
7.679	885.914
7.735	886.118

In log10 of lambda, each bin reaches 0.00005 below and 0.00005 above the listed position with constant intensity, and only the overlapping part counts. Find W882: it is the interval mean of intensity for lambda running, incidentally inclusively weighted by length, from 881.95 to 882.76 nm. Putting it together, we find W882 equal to 8.02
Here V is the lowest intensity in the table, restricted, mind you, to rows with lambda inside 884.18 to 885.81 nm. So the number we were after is 7.639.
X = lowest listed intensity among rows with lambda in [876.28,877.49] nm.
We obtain 7.593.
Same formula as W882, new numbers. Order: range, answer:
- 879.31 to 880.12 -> 8.2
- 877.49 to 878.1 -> 7.89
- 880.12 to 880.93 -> 7.92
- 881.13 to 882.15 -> 7.74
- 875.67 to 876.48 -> 7.46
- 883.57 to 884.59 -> 7.75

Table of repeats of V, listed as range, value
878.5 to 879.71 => 7.882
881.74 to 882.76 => 7.778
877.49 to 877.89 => 7.896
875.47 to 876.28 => 7.322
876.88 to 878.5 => 7.854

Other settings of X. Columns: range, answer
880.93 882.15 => 7.668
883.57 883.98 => 7.755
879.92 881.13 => 7.725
